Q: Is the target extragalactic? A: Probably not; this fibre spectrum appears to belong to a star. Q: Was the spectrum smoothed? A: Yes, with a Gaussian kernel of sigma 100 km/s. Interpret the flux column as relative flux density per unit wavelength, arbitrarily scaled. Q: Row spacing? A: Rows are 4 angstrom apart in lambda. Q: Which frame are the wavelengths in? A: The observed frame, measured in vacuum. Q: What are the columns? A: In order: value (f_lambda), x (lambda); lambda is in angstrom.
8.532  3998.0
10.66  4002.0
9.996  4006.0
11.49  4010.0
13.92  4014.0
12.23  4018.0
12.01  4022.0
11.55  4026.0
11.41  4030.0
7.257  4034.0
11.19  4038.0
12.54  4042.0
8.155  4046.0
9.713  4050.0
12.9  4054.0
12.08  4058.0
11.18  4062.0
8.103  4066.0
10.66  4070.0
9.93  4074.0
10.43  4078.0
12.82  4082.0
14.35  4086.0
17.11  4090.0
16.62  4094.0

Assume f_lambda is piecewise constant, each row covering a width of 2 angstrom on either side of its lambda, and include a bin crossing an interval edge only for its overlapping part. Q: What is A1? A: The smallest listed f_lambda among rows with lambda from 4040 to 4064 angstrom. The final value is 8.155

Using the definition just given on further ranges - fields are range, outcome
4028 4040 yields 7.257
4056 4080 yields 8.103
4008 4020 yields 11.49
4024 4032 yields 11.41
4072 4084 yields 9.93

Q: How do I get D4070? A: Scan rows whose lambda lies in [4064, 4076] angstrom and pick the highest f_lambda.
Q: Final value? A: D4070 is 10.66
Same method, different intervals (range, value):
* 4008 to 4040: 13.92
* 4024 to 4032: 11.55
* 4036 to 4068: 12.9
